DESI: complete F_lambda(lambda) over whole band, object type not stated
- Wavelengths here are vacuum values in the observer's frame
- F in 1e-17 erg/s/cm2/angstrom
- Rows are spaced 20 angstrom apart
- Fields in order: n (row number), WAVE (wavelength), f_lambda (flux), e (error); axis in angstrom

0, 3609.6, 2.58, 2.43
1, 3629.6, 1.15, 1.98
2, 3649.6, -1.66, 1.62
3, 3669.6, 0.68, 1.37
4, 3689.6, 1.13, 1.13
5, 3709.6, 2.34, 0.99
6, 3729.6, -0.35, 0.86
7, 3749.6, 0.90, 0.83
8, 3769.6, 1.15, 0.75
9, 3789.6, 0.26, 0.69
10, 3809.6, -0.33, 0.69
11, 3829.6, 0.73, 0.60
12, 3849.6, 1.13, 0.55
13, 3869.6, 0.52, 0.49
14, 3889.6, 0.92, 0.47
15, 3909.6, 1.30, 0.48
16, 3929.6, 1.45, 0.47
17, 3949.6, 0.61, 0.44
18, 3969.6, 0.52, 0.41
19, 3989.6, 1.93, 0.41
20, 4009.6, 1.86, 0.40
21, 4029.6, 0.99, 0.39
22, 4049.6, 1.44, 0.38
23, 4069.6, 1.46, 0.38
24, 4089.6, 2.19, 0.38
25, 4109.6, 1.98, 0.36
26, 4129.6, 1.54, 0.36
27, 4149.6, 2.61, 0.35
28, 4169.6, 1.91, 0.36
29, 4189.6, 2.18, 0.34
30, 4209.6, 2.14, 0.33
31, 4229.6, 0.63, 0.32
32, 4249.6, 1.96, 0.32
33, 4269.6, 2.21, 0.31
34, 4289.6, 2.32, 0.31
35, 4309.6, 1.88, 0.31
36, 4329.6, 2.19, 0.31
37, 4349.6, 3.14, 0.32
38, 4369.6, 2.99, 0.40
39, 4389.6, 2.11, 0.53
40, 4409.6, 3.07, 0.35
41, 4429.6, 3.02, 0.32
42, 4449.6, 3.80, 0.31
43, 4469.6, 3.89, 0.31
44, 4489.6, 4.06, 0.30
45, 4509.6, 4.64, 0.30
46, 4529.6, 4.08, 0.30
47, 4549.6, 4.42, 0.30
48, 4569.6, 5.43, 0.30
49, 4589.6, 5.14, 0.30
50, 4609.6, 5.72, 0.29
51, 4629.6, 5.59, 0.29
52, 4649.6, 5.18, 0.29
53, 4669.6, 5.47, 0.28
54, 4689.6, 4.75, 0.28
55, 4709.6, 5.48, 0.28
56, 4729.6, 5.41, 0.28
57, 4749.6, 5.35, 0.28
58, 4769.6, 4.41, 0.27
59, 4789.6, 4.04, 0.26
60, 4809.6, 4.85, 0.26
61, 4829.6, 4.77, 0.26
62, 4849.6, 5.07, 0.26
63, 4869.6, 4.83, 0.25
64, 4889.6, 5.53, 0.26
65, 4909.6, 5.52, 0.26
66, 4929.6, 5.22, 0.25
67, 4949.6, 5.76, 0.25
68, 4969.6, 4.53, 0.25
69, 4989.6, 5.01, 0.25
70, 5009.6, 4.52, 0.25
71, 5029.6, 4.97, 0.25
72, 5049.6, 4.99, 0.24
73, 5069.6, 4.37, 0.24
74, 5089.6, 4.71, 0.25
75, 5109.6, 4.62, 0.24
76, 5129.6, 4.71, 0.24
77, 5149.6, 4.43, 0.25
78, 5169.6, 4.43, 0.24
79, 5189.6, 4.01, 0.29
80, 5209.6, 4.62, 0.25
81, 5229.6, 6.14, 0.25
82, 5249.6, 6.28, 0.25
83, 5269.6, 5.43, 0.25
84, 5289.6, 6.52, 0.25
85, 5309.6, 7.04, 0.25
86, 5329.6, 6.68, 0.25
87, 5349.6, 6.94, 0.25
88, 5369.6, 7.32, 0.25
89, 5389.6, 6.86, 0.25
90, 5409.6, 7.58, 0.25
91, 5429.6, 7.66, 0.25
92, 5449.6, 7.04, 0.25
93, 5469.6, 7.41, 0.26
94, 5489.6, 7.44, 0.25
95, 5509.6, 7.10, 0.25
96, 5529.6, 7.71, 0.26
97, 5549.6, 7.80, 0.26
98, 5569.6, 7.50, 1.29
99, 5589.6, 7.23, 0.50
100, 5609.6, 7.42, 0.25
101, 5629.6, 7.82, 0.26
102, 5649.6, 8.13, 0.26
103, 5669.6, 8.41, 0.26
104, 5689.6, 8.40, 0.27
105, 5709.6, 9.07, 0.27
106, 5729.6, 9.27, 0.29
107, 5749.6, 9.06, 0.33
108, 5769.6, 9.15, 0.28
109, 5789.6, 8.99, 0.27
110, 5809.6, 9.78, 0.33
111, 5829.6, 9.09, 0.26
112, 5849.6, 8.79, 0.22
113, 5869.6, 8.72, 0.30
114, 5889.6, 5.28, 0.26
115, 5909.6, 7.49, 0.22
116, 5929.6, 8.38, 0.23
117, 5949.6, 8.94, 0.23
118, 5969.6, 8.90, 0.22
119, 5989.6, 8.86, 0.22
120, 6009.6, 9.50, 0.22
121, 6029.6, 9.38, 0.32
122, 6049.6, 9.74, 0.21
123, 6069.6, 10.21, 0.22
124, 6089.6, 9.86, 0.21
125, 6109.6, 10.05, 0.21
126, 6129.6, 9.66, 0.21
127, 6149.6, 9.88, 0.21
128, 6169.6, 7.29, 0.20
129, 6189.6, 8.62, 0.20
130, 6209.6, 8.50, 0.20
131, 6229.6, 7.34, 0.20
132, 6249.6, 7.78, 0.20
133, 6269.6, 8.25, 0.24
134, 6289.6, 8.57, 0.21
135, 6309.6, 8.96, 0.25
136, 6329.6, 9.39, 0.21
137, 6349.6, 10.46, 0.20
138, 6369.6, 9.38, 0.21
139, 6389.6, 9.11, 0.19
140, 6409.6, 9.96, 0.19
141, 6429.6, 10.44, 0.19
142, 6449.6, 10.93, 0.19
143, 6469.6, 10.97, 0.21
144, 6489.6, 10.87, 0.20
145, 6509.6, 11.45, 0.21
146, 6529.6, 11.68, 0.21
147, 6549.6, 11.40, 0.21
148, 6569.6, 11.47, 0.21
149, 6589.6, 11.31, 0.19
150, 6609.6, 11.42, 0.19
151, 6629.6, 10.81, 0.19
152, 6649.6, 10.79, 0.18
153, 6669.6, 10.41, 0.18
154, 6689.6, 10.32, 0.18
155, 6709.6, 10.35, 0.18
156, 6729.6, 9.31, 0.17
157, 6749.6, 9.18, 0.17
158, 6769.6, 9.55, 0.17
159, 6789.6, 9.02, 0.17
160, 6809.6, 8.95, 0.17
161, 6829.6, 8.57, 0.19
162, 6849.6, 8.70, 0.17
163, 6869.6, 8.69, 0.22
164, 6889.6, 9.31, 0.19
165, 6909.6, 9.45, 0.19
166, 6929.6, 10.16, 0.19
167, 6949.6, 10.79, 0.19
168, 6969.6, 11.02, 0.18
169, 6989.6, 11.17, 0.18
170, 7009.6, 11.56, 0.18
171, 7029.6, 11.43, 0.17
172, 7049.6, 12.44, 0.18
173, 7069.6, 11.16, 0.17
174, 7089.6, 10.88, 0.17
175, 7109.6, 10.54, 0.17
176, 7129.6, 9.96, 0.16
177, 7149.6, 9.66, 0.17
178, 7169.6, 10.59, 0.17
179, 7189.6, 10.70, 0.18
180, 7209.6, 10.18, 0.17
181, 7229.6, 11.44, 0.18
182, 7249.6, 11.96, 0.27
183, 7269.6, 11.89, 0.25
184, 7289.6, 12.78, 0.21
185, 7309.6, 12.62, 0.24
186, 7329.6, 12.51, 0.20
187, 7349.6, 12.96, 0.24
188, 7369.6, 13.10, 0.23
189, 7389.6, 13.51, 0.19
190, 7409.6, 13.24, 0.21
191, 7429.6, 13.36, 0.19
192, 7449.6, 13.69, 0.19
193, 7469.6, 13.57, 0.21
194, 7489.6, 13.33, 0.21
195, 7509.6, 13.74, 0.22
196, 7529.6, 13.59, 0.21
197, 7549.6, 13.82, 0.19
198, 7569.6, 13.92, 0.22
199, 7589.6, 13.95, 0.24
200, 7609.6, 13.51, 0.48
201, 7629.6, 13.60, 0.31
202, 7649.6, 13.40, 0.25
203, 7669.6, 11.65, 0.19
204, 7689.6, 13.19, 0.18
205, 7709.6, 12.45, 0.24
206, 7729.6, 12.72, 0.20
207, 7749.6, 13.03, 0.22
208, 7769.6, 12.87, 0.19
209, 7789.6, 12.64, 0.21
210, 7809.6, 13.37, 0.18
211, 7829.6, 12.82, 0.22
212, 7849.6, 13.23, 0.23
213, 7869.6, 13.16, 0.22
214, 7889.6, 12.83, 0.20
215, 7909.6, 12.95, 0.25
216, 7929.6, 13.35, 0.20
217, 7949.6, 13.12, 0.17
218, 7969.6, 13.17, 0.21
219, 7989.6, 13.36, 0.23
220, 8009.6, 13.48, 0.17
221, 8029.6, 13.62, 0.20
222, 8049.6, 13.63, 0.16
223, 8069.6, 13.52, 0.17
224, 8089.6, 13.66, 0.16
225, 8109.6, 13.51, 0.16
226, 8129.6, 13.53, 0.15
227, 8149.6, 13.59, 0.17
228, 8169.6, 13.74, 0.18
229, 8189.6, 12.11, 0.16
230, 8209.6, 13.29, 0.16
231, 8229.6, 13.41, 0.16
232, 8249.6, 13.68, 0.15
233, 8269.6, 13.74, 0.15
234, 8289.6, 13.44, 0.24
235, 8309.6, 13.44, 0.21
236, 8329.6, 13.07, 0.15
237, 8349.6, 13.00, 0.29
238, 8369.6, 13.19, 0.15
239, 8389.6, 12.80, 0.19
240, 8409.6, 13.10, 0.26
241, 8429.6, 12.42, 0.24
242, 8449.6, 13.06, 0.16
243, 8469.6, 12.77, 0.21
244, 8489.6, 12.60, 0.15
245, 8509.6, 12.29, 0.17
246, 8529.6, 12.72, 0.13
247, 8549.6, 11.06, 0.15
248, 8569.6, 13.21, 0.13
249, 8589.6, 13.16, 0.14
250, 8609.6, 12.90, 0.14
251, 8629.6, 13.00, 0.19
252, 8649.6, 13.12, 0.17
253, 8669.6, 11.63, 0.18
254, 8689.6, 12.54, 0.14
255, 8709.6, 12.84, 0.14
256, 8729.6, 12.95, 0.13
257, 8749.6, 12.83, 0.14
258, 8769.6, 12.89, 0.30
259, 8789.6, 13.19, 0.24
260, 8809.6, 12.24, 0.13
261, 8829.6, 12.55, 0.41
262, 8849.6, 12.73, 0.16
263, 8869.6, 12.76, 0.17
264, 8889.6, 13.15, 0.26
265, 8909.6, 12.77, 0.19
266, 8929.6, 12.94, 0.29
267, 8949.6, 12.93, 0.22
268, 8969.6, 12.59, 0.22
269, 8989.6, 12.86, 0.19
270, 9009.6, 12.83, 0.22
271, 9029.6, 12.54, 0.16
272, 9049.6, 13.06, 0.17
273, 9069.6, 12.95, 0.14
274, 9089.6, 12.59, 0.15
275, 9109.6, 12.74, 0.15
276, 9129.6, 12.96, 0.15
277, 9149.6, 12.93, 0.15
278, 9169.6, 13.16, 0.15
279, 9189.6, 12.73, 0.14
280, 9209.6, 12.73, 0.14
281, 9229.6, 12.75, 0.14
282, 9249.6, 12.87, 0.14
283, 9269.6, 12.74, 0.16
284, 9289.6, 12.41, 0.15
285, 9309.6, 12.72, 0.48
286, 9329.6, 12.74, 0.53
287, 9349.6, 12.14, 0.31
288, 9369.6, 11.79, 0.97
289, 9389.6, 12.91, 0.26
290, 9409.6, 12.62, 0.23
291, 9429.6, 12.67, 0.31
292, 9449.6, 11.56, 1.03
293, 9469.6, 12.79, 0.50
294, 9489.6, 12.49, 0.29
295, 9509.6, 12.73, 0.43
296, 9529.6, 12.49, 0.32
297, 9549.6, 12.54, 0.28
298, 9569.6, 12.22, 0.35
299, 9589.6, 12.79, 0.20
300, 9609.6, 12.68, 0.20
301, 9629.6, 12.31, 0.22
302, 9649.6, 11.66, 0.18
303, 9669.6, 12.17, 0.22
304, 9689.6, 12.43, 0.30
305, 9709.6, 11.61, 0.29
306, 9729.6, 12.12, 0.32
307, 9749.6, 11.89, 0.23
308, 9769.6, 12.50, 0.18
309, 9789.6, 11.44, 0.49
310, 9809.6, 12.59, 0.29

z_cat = 0.000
